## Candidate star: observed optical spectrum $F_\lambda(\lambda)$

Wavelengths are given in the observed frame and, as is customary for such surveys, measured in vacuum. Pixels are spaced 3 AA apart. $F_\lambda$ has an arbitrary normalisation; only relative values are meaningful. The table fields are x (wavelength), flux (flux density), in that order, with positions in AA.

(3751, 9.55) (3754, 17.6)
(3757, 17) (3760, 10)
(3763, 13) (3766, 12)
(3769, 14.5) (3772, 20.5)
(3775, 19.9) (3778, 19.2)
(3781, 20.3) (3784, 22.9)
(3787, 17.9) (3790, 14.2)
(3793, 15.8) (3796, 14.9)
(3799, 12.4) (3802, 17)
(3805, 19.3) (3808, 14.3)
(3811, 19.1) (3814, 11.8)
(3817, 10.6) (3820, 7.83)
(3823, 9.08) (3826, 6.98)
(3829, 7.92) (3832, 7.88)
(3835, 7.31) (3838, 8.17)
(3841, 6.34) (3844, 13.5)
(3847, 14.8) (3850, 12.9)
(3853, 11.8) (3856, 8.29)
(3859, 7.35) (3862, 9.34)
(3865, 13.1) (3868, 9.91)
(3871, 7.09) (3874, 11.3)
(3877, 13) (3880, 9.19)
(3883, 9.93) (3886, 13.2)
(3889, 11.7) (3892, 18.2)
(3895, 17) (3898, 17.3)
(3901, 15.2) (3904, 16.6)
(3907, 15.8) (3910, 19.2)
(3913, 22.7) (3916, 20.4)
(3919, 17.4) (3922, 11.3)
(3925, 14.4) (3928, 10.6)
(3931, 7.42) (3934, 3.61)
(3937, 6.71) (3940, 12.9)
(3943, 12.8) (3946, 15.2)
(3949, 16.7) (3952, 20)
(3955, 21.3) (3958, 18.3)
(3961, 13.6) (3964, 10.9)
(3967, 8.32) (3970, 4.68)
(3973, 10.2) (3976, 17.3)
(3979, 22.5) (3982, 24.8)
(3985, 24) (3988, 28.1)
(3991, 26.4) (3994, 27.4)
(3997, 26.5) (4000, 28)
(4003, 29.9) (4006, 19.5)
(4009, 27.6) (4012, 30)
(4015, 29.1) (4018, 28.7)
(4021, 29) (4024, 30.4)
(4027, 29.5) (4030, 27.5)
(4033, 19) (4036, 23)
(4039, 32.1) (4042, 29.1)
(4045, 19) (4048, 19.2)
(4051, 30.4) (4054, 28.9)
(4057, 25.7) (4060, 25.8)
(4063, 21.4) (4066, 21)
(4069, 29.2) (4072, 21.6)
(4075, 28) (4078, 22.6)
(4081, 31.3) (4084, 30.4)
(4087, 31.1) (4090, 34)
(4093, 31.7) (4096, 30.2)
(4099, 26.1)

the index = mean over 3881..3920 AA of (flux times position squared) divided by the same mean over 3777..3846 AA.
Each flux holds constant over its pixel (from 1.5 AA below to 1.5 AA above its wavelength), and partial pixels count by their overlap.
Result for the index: 1.3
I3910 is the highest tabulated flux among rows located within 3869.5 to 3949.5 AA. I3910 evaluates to 22.7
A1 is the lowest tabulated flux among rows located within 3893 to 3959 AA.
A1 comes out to 3.61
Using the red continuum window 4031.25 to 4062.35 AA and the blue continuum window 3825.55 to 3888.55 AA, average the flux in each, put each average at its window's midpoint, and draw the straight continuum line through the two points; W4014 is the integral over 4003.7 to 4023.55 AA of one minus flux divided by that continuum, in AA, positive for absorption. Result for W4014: -4.5 AA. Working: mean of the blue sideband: 10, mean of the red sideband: 25.1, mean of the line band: 27.6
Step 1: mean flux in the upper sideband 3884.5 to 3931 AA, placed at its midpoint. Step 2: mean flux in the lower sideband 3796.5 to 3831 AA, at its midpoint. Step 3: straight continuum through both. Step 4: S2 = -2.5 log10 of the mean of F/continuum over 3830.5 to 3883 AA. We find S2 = 0.354 mag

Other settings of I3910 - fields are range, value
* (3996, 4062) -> 32.1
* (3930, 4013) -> 30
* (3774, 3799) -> 22.9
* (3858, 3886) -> 13.2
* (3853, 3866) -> 13.1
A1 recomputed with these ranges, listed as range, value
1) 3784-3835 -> 6.98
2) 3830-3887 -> 6.34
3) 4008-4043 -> 19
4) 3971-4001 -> 10.2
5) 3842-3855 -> 11.8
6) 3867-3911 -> 7.09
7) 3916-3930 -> 10.6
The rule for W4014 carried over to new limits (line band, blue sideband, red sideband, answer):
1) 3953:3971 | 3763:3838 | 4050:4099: 7.1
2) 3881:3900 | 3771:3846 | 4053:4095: 3.8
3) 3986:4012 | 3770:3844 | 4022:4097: -3.4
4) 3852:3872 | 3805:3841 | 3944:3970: 3.6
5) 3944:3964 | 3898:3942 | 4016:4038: 1.3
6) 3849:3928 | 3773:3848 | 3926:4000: 8.4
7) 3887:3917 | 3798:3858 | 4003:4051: -0.5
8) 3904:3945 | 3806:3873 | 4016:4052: 8.2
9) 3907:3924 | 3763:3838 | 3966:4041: 1.7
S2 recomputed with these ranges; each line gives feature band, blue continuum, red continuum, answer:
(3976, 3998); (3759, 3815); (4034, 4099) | -0.053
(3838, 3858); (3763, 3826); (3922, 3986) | 0.337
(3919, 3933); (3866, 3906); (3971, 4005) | 0.447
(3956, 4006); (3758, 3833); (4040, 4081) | 0.103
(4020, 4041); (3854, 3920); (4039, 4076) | -0.166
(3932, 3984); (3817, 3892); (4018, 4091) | 0.309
